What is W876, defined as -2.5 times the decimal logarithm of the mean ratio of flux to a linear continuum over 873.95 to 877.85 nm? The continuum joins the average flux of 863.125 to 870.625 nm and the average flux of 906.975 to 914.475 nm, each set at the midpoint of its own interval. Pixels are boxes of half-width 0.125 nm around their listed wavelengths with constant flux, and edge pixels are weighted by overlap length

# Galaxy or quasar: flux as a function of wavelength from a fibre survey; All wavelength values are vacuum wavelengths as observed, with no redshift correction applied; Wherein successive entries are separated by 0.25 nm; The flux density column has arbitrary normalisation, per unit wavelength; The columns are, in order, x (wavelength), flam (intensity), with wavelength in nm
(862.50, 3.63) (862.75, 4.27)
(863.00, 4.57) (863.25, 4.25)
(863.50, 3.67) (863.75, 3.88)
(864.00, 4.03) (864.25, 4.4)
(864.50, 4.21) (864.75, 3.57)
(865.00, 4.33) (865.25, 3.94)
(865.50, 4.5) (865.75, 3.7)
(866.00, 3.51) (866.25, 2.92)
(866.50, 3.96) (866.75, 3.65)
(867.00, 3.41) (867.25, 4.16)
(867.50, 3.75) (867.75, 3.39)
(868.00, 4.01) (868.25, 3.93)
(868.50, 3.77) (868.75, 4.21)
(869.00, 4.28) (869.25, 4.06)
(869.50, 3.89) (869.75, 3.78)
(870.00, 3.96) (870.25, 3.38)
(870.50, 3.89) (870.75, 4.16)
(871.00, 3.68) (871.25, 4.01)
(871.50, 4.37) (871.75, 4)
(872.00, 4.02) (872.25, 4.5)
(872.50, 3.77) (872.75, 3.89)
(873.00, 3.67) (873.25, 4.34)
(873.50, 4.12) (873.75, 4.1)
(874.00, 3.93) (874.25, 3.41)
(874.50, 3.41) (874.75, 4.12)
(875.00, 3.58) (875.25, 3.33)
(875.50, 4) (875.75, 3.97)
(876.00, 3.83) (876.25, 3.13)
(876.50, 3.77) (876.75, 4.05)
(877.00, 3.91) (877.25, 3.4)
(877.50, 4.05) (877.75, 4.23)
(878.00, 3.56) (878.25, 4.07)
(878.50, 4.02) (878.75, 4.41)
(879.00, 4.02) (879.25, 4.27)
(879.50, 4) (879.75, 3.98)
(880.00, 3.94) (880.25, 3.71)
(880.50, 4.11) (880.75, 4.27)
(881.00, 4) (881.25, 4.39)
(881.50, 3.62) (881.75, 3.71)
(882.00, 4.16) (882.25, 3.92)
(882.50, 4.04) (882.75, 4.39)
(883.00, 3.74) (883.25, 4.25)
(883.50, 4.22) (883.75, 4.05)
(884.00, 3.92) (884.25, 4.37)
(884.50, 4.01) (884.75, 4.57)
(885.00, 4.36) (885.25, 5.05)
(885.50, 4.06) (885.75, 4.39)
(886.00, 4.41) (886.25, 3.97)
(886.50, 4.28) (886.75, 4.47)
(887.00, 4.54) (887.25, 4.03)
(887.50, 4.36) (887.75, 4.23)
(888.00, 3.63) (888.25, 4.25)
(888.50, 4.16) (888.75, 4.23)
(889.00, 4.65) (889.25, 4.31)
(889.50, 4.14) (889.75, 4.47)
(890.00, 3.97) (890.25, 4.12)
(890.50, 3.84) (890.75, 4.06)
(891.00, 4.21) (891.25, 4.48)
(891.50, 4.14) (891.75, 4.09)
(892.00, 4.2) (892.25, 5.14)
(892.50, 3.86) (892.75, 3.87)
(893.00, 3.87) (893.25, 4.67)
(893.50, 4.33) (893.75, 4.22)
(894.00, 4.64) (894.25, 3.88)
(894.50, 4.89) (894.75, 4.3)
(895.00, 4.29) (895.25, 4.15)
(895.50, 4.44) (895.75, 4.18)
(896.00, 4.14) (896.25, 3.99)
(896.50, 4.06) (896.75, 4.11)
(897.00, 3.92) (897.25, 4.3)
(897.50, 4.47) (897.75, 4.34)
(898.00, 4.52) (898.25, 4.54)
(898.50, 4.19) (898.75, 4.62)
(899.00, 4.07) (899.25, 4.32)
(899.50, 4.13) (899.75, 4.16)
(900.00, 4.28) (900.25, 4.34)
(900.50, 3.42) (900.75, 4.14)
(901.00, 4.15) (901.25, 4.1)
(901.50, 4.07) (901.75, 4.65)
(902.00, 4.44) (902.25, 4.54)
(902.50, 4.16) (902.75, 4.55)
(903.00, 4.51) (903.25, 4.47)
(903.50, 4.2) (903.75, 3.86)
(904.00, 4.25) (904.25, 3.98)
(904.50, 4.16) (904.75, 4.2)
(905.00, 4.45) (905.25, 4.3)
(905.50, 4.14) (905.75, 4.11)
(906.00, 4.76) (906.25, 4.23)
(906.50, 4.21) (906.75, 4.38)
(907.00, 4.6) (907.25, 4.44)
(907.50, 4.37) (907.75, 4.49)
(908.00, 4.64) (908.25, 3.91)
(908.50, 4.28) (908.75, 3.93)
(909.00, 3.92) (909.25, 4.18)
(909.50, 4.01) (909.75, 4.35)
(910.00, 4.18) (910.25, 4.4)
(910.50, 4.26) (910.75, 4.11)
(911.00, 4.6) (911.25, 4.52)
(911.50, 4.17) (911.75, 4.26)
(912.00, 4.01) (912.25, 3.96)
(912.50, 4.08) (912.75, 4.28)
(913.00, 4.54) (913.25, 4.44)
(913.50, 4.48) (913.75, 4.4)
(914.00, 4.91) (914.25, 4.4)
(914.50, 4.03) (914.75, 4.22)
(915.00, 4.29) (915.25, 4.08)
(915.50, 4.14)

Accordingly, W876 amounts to 0.06 mag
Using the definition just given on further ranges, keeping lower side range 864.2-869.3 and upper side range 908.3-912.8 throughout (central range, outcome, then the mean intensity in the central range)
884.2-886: -0.10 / 4.4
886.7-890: -0.06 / 4.25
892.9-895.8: -0.07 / 4.33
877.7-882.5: -0.01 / 4.02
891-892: -0.05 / 4.23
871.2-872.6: -0.06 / 4.12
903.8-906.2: -0.03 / 4.25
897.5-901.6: -0.03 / 4.22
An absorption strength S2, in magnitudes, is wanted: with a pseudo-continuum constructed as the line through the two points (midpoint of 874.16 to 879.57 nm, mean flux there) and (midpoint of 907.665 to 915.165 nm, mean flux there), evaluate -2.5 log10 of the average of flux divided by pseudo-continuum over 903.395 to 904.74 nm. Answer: 0.02 mag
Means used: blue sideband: 3.84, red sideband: 4.27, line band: 4.1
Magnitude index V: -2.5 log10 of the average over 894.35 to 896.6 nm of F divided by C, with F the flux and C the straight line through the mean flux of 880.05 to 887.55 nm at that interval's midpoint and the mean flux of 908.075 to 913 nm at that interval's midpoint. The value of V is -0.02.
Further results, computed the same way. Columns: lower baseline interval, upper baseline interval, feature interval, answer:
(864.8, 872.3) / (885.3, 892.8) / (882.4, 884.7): 0.004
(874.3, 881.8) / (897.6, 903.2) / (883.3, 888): -0.065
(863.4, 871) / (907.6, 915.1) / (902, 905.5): -0.019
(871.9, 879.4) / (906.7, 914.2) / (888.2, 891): -0.037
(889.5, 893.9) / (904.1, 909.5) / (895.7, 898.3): 0.001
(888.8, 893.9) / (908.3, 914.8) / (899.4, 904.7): 0.008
